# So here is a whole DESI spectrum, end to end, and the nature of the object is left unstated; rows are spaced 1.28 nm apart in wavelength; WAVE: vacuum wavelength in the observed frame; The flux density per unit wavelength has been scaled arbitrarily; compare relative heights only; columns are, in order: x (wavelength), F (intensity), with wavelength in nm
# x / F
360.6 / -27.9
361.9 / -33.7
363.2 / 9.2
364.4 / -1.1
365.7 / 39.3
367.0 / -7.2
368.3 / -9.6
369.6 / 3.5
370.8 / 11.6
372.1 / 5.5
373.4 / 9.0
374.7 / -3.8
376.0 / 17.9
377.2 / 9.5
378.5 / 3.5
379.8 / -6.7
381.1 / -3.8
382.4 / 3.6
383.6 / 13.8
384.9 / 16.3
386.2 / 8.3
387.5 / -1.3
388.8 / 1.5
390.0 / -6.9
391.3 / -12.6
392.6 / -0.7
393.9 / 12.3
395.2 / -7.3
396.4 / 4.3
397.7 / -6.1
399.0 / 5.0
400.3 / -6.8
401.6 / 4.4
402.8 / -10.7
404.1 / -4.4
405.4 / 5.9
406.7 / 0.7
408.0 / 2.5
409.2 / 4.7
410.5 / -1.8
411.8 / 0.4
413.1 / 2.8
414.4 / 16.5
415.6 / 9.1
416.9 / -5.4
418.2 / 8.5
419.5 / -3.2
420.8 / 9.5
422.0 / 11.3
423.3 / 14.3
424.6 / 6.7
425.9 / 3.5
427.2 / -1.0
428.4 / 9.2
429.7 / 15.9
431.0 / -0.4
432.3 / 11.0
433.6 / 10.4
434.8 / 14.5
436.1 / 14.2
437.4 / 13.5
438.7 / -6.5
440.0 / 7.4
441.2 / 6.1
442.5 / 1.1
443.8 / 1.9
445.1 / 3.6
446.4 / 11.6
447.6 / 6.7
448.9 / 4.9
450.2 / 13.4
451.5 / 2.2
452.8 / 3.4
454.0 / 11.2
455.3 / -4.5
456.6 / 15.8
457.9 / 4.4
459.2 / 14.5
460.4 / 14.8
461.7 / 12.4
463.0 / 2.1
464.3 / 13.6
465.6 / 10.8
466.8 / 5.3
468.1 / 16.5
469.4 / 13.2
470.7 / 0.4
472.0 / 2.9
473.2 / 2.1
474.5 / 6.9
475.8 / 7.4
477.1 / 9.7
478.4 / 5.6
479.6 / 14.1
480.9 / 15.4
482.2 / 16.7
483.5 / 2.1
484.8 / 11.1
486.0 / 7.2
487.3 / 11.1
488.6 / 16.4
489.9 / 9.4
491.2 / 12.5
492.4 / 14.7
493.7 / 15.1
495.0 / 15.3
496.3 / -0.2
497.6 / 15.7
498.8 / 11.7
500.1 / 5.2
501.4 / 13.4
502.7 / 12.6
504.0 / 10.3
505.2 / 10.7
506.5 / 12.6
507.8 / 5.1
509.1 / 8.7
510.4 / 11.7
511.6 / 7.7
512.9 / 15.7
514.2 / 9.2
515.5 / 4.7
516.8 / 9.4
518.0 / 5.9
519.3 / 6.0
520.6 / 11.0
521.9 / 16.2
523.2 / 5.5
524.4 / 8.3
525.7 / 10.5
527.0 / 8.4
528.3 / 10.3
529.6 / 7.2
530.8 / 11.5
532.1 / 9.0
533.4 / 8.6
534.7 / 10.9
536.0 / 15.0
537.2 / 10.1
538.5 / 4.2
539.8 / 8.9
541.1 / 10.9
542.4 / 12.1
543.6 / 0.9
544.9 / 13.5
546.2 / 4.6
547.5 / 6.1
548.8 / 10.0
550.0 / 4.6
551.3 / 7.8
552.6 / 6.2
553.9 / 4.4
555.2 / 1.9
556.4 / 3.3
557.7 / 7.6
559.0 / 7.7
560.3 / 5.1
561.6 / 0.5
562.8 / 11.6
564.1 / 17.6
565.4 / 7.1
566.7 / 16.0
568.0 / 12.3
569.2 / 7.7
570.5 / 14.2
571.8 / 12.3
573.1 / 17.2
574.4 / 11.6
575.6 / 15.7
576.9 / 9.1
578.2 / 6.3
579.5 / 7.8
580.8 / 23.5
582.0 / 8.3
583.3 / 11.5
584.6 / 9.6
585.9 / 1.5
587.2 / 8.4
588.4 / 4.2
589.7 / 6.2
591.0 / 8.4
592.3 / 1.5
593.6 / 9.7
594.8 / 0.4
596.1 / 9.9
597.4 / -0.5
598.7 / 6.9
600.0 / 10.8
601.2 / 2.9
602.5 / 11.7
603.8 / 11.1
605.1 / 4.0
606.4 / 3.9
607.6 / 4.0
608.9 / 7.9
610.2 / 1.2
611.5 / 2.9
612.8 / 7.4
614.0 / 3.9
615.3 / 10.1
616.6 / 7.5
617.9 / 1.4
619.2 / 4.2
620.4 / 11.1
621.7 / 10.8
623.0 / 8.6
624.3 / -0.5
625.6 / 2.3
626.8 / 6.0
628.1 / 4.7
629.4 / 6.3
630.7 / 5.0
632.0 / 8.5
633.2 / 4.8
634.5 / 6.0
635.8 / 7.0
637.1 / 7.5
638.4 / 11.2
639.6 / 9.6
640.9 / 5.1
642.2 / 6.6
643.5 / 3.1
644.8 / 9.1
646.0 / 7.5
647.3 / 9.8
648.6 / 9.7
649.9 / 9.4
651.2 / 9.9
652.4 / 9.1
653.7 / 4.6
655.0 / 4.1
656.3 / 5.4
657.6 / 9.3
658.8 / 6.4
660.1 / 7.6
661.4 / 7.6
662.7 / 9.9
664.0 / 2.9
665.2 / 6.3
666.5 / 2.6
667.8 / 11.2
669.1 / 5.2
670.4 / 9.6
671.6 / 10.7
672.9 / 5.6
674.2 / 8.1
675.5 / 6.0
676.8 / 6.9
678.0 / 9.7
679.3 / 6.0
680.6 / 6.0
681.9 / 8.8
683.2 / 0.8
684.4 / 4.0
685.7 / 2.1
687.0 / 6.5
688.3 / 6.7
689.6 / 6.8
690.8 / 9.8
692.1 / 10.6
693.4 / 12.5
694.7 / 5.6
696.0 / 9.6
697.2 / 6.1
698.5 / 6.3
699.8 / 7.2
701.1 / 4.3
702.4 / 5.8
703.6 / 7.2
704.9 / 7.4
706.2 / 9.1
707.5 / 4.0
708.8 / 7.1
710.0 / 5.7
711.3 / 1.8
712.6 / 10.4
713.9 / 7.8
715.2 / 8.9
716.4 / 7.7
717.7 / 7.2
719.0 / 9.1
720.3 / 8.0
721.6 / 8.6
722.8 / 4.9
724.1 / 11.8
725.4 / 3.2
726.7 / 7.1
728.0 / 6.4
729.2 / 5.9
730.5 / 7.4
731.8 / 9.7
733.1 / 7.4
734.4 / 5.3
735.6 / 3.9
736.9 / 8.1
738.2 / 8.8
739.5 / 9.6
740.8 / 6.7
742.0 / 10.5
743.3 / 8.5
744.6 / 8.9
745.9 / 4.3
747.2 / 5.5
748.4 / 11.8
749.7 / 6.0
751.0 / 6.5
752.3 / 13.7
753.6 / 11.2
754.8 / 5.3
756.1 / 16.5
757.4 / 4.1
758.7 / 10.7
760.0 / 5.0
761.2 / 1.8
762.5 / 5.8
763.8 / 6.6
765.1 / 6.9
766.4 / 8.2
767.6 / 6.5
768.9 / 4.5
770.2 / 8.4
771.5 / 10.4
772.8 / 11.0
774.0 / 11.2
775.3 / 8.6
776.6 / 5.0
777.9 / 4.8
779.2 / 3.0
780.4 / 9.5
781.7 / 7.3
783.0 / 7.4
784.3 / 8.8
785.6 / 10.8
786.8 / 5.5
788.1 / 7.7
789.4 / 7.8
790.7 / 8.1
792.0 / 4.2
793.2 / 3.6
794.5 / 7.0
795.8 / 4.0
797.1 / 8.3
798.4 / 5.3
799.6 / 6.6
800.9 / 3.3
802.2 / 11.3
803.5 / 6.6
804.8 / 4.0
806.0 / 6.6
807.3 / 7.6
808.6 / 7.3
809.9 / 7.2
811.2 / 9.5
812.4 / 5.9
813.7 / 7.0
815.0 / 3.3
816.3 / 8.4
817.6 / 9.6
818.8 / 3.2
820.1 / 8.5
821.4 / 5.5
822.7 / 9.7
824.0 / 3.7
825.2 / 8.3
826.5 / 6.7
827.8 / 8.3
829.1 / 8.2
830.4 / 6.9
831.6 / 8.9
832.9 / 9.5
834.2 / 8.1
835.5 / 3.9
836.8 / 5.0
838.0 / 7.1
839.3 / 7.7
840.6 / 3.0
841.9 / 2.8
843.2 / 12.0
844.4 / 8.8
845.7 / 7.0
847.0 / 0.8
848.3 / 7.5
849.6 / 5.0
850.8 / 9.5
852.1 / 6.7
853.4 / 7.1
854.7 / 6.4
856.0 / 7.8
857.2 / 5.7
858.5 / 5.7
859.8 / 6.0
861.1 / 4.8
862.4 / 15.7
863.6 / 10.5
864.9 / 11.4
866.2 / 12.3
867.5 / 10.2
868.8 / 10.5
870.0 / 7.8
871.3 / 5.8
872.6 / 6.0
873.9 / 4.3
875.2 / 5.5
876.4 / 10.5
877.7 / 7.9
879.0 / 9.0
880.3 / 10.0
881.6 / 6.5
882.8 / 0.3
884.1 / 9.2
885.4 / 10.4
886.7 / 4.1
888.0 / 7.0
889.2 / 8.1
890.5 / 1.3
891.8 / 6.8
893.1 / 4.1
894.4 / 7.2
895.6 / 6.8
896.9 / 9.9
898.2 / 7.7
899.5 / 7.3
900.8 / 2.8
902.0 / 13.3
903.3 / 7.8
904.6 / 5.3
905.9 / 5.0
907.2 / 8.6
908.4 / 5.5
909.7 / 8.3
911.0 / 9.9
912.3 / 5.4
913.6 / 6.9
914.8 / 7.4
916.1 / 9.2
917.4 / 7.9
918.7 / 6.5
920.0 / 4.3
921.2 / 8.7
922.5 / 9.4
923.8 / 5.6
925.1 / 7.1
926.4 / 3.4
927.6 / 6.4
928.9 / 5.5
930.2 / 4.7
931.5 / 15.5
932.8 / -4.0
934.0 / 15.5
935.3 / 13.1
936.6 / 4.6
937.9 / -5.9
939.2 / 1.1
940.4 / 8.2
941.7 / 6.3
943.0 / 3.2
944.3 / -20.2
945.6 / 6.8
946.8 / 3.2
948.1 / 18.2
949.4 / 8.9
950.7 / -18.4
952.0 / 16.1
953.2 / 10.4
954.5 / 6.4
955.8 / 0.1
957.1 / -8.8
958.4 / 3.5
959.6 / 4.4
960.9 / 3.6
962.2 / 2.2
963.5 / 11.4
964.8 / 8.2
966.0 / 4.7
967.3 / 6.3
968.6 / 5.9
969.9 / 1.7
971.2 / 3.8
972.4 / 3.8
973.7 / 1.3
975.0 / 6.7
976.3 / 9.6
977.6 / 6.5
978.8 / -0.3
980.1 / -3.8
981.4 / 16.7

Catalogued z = 0.152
